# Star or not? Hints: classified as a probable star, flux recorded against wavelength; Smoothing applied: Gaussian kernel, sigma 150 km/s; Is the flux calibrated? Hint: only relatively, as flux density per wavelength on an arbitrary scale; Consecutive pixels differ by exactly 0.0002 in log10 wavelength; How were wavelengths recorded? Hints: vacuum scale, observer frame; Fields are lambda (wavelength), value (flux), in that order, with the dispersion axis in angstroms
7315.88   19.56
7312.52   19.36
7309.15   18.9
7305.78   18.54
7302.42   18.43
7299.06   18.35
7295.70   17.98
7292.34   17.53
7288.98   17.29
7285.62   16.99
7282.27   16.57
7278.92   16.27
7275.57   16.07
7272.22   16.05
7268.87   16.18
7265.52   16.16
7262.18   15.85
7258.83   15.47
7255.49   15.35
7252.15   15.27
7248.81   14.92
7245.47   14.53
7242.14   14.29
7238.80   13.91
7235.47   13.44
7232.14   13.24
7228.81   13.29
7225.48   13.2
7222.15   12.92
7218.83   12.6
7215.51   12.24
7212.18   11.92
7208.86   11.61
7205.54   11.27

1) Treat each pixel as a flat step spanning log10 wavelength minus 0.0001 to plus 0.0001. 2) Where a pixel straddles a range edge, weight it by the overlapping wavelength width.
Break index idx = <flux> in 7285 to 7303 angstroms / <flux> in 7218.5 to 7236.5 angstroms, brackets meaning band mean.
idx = 1.35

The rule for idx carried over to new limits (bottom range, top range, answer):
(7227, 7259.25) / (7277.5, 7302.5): 1.21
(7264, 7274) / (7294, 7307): 1.14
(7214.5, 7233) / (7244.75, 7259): 1.17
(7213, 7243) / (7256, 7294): 1.24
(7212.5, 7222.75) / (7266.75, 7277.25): 1.29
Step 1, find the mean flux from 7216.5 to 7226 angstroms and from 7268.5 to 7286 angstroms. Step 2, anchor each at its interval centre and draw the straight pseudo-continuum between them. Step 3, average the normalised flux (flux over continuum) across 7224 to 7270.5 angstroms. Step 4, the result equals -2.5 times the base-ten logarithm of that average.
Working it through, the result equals -0.01 mag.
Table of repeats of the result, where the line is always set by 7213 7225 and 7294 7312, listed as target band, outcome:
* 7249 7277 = -0.005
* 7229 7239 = 0.017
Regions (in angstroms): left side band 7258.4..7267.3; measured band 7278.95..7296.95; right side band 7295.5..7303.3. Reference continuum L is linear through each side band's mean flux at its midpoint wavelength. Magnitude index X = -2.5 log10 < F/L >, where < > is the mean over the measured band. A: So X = 0.02 mag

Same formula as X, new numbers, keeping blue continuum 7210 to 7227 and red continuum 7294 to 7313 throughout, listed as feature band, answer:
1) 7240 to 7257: -0.01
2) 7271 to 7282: 0.03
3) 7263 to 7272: -0.01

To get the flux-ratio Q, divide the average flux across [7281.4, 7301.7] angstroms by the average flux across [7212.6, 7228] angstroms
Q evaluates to 1.38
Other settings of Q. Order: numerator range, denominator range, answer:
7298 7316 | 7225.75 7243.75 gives 1.38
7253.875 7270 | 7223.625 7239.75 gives 1.18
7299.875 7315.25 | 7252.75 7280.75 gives 1.18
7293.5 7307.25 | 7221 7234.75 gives 1.39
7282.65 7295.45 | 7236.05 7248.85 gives 1.21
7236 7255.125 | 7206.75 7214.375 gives 1.24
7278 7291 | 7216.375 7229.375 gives 1.30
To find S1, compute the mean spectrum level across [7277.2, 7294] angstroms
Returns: 16.9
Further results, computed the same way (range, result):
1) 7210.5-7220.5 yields 12.3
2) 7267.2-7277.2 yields 16.1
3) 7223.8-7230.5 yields 13.2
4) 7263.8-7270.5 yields 16.2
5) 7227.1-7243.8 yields 13.6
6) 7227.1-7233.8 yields 13.3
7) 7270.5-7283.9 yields 16.2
